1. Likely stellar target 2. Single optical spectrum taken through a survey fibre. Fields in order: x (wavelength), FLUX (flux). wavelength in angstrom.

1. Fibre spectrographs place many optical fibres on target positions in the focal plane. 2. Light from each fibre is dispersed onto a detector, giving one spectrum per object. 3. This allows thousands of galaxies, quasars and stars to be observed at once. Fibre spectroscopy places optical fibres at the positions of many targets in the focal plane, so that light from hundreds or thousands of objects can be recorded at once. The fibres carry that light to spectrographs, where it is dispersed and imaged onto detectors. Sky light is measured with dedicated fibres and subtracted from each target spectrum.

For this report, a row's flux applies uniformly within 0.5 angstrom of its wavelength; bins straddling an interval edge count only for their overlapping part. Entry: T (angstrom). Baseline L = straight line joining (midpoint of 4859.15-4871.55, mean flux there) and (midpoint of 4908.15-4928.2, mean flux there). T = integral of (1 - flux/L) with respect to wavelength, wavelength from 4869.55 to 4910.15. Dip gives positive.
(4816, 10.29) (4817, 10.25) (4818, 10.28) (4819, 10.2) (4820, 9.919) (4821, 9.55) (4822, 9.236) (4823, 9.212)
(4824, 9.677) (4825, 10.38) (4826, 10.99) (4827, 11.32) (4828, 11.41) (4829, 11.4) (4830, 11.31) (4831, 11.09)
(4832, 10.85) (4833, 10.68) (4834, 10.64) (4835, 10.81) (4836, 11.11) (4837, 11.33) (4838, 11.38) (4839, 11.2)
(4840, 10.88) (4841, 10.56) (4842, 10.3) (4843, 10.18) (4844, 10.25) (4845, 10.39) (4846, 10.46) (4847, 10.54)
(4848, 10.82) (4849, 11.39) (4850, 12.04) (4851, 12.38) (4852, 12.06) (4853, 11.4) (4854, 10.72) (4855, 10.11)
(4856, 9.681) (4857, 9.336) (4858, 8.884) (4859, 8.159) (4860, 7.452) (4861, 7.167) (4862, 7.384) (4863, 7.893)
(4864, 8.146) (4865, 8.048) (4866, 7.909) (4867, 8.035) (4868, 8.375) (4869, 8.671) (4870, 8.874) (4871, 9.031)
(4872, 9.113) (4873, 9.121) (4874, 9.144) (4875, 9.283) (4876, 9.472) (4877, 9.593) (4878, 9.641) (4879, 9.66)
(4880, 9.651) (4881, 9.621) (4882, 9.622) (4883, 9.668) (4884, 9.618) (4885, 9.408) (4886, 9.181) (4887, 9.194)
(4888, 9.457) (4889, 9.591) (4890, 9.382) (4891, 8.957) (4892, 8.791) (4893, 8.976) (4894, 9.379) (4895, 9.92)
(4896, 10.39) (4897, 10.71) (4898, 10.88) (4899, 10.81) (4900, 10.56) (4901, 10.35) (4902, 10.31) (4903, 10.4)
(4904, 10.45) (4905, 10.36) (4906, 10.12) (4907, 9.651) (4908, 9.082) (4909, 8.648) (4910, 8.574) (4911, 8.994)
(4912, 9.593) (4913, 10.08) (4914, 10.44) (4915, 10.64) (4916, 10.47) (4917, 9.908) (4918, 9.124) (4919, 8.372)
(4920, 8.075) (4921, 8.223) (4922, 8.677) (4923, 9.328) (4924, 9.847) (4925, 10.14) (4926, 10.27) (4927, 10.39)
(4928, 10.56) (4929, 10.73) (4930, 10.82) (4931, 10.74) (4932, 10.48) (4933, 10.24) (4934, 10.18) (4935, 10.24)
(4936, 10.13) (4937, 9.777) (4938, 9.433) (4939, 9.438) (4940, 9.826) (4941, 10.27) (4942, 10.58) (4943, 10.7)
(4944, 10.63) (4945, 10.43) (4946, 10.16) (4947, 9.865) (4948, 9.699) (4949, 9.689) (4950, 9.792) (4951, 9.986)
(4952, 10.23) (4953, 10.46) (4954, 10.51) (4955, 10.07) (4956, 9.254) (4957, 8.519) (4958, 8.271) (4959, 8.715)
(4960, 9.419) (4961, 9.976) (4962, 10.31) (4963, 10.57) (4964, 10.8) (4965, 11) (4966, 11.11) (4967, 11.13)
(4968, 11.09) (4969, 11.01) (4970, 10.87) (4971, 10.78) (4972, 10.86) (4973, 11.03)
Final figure -4.17 angstrom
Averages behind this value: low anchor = 8.09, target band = 9.64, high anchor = 9.49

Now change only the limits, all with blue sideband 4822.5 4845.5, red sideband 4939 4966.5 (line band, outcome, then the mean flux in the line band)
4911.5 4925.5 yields 1.0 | 9.49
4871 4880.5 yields 1.0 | 9.39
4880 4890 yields 0.9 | 9.49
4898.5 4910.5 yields 0.4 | 9.94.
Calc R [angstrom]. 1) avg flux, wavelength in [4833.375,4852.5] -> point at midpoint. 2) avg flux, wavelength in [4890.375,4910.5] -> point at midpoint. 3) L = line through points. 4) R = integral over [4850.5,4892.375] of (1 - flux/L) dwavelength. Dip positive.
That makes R 4.9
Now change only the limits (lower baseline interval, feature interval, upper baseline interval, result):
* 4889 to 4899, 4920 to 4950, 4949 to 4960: -1.2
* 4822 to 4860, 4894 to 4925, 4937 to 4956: 1.5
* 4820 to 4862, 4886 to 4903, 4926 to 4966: 0.7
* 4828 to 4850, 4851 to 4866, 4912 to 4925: 2.0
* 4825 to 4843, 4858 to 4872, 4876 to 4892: 2.6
